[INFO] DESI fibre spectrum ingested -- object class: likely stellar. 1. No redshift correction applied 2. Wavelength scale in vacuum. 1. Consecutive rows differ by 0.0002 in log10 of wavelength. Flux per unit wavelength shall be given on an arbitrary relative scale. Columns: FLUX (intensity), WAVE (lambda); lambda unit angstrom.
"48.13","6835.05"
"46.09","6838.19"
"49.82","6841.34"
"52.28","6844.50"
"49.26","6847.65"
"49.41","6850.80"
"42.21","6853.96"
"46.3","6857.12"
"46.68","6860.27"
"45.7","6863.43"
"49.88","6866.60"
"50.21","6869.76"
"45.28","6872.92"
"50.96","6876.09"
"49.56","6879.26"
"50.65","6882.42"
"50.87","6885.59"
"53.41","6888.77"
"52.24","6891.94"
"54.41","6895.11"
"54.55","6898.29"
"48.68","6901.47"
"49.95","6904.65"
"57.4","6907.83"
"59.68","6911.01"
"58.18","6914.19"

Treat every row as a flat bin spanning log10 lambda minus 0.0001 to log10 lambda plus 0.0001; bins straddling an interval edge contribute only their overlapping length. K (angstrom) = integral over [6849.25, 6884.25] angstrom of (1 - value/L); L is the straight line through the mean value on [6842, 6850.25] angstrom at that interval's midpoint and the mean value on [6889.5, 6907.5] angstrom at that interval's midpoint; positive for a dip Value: 2.3 angstrom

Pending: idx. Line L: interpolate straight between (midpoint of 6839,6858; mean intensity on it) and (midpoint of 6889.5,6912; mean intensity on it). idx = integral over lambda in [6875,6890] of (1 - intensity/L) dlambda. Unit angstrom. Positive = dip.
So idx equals 0.21 angstrom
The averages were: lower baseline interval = 48.2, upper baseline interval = 53.7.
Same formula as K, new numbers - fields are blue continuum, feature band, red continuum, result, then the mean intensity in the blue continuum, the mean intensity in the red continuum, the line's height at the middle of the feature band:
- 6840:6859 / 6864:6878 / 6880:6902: 0.4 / 48.2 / 52.2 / 50.2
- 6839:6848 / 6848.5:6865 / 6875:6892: 1.4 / 50.2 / 51.2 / 50.5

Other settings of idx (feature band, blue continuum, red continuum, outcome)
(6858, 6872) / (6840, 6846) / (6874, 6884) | 0.72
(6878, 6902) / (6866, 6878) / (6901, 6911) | -0.24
